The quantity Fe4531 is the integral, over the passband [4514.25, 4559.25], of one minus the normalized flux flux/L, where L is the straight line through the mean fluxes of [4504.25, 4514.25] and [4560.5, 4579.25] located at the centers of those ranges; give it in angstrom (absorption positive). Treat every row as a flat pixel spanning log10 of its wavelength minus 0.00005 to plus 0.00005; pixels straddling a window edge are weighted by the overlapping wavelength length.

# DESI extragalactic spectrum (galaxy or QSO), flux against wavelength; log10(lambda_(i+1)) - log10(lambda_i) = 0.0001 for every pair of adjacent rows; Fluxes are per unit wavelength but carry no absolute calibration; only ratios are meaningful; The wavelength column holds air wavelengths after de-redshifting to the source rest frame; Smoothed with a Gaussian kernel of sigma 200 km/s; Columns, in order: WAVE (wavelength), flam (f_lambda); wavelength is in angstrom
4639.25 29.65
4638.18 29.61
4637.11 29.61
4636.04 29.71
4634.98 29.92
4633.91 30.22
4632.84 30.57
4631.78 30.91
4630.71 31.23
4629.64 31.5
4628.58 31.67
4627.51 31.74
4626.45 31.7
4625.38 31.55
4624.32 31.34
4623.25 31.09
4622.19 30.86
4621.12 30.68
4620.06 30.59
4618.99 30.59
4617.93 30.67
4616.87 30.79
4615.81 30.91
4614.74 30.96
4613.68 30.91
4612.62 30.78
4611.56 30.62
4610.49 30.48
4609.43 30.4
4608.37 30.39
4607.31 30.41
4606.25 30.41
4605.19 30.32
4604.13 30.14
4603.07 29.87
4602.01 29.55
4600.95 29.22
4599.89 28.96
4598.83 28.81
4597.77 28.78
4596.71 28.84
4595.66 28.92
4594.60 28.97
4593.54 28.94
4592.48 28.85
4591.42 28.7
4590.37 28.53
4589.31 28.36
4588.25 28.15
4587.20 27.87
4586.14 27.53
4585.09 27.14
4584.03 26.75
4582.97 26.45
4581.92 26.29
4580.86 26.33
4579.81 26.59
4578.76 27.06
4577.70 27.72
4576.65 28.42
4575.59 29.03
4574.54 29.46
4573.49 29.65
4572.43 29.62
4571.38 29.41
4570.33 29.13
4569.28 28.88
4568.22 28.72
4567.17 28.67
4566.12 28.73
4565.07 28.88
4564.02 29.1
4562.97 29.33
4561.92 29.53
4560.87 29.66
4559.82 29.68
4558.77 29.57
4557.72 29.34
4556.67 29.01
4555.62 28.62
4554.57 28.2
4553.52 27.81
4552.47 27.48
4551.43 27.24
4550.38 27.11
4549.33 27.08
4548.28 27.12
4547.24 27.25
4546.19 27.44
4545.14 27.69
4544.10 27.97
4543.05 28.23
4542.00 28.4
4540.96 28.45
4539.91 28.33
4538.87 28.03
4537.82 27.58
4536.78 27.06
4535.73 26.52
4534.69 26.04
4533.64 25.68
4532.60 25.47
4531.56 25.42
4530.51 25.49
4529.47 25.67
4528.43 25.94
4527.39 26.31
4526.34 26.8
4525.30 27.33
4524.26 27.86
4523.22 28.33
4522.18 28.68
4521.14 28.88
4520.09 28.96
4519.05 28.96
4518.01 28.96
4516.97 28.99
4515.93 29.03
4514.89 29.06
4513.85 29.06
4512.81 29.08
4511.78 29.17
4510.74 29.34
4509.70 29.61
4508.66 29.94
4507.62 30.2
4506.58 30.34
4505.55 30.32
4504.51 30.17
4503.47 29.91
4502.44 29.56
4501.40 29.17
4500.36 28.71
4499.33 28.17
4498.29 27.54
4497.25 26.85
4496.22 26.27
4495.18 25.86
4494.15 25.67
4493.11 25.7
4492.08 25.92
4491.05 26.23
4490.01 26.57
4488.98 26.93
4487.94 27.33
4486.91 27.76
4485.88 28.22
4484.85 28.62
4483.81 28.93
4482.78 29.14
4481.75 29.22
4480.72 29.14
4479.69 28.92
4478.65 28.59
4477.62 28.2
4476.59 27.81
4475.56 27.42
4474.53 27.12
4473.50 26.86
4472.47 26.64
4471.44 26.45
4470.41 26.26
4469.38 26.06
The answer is 2.6 angstrom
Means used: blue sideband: 29.7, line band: 27.7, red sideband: 28.9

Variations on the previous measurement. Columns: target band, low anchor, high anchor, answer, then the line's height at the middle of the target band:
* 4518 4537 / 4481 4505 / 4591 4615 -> 0.9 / 28.4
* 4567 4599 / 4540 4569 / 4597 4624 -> 1.2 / 29.3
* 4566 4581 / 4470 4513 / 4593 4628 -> 0.5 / 29.6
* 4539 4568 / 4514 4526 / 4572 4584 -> -0.2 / 28.1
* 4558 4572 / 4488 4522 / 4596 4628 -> 0.2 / 29.5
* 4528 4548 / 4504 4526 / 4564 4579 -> 1.4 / 29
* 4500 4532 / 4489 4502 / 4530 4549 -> -1.9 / 27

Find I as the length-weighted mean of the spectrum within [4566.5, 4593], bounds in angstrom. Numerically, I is 28.1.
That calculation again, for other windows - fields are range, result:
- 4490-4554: 27.8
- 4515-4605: 28.1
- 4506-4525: 29.1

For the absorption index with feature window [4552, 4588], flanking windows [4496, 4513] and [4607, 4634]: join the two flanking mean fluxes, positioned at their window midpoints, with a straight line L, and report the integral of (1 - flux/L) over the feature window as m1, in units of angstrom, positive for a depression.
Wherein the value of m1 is 2.1 angstrom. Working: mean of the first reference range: 29.1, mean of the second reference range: 30.9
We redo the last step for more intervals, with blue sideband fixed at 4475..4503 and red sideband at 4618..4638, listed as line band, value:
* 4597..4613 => 0.21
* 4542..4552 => 0.52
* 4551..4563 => 0.19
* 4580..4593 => 1.02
